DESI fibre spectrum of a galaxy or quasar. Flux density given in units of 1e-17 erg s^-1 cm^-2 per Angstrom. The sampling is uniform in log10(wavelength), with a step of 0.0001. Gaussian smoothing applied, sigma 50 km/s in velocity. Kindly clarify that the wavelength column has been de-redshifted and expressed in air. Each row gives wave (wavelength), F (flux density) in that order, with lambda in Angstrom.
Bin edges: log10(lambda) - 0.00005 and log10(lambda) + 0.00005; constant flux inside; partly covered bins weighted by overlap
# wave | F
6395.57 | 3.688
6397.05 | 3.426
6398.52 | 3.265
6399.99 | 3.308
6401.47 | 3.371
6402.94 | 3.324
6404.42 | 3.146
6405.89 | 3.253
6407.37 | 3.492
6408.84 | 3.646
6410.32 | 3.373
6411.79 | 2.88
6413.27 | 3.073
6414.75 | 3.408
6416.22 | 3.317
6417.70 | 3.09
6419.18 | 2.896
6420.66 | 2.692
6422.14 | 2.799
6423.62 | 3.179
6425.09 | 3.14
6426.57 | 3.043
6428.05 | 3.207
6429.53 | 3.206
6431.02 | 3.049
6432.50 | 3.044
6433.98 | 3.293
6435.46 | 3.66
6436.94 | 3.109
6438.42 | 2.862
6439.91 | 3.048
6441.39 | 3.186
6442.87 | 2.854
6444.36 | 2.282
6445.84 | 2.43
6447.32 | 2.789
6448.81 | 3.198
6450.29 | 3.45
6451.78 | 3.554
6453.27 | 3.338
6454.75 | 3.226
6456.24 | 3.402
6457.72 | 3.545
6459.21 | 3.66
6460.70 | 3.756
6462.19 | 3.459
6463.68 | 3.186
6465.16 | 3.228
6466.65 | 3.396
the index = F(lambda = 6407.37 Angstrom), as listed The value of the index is 3.492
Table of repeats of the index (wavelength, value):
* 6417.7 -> 3.09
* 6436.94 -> 3.109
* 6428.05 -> 3.207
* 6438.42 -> 2.862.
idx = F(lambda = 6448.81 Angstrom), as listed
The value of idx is 3.198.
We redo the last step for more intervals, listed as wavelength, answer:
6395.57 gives 3.688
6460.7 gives 3.756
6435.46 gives 3.66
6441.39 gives 3.186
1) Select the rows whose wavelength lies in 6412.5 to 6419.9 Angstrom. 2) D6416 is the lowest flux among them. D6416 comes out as 2.896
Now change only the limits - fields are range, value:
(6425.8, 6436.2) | 3.043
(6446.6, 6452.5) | 2.789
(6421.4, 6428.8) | 2.799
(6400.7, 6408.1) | 3.146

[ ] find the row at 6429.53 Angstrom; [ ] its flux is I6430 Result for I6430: 3.206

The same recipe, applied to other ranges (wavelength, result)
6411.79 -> 2.88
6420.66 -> 2.692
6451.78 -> 3.554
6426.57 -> 3.043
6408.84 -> 3.646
